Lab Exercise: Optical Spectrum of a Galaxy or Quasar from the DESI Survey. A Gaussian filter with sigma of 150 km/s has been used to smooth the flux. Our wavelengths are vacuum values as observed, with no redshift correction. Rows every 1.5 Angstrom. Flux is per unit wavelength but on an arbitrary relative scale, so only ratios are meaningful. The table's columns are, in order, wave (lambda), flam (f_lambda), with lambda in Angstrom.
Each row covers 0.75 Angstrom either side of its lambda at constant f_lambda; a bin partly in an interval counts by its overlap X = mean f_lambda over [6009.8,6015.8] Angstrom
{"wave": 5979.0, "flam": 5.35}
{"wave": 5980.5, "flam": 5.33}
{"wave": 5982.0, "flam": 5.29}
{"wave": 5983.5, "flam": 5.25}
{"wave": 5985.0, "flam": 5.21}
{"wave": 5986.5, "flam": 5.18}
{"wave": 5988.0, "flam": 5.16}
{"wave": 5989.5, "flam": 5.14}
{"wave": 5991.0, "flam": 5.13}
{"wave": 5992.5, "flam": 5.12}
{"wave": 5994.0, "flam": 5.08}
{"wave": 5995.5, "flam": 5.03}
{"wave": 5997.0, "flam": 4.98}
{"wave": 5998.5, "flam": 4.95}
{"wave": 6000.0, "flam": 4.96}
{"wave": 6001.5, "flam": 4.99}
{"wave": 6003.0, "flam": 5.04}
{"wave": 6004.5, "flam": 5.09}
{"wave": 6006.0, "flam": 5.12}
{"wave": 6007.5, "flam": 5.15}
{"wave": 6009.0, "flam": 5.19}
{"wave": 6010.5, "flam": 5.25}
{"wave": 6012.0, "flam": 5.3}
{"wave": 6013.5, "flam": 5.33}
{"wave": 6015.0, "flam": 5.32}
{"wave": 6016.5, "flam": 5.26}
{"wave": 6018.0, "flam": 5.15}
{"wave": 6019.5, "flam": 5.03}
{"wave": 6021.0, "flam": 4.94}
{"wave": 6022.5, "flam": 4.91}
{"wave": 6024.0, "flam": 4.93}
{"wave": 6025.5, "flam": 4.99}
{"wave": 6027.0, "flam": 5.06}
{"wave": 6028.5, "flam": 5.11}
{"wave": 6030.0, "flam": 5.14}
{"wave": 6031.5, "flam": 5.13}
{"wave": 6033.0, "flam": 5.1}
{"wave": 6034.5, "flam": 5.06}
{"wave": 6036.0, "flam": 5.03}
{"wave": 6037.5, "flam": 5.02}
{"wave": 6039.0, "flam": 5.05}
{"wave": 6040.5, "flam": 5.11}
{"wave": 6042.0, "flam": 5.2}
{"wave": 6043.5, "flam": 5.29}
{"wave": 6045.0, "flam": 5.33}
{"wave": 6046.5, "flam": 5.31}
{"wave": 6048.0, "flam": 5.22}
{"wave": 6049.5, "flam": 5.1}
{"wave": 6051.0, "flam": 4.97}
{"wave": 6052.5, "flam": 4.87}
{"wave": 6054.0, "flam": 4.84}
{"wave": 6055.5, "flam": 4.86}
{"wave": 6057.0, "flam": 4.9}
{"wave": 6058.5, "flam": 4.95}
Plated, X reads 5.3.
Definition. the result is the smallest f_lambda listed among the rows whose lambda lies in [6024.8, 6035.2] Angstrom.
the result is 4.99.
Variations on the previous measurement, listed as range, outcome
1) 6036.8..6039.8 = 5.02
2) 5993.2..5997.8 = 4.98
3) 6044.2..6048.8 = 5.22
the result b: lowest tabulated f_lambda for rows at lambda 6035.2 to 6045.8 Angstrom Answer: 5.02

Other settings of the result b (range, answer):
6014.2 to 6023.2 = 4.91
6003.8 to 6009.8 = 5.09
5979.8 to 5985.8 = 5.21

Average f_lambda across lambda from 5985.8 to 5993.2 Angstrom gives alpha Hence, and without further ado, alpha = 5.15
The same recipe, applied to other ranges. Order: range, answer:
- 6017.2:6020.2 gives 5.09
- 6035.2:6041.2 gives 5.05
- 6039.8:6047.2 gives 5.25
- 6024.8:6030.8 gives 5.08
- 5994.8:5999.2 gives 4.99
